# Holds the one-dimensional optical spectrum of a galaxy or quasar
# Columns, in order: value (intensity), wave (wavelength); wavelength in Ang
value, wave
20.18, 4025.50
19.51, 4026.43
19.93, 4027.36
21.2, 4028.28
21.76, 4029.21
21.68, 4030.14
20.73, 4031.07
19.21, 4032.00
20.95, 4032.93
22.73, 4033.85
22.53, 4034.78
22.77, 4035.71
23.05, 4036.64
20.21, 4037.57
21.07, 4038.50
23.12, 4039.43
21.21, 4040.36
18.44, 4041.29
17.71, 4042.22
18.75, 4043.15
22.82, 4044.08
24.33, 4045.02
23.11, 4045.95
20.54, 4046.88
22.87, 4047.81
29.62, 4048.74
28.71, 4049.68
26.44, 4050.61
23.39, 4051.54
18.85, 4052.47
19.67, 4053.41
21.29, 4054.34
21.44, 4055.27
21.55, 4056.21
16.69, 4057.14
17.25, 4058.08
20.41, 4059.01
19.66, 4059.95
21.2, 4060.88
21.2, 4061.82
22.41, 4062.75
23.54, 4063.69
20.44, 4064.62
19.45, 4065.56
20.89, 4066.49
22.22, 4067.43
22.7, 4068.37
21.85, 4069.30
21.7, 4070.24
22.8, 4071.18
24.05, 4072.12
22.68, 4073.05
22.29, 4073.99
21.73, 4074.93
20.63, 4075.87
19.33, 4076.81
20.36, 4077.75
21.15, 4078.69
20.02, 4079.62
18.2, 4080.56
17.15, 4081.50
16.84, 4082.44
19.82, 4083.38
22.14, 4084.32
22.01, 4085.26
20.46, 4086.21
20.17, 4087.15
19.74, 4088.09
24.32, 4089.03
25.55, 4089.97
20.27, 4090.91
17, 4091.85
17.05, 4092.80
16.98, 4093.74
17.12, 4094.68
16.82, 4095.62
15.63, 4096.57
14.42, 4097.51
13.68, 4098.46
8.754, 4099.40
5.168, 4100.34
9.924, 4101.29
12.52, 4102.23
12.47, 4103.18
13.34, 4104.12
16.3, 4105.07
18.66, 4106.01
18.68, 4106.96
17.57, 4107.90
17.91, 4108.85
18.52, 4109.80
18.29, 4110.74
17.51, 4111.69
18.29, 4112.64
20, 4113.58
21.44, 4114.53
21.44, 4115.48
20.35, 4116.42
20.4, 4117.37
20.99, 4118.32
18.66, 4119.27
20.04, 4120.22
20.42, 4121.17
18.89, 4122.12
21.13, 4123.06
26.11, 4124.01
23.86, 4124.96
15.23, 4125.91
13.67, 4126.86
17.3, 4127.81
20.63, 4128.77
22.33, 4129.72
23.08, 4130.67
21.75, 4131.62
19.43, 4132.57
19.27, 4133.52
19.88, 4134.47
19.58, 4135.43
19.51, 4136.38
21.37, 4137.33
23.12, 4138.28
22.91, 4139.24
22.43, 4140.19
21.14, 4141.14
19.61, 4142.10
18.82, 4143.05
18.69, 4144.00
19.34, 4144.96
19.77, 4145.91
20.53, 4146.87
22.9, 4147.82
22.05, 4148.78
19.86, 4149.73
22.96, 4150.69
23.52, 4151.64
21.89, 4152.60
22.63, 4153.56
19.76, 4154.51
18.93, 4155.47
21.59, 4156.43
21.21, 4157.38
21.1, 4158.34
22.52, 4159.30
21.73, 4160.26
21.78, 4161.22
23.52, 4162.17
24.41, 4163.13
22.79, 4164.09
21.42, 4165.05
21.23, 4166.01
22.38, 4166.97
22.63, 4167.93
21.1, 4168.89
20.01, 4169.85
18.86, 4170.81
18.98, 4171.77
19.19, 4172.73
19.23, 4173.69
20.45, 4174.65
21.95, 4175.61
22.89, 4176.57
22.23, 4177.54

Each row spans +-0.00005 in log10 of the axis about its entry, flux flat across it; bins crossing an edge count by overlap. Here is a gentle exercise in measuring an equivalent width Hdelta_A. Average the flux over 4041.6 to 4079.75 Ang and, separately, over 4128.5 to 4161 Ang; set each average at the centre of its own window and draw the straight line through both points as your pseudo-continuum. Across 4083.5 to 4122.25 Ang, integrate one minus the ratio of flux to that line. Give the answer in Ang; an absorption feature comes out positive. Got 6.4 Ang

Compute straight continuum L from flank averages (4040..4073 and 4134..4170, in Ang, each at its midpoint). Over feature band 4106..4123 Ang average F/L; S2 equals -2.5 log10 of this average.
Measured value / 0.111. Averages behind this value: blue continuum 21.7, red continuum 21.3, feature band 19.4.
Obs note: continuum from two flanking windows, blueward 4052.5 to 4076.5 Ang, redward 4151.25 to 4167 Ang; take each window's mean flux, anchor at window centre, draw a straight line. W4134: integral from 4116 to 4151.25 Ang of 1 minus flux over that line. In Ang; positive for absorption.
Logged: 1.92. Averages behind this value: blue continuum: 21.1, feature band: 20.5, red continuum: 21.9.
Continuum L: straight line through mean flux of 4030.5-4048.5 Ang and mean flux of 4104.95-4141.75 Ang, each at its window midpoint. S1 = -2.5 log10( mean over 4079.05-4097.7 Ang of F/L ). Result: 0.08 mag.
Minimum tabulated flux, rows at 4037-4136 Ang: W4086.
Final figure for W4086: 5.168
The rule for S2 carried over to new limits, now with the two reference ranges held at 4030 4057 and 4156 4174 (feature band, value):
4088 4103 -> 0.348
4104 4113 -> 0.222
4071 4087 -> 0.060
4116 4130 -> 0.085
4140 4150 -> 0.054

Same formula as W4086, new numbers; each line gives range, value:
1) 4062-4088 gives 16.84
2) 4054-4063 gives 16.69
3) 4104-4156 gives 13.34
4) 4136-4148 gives 18.69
